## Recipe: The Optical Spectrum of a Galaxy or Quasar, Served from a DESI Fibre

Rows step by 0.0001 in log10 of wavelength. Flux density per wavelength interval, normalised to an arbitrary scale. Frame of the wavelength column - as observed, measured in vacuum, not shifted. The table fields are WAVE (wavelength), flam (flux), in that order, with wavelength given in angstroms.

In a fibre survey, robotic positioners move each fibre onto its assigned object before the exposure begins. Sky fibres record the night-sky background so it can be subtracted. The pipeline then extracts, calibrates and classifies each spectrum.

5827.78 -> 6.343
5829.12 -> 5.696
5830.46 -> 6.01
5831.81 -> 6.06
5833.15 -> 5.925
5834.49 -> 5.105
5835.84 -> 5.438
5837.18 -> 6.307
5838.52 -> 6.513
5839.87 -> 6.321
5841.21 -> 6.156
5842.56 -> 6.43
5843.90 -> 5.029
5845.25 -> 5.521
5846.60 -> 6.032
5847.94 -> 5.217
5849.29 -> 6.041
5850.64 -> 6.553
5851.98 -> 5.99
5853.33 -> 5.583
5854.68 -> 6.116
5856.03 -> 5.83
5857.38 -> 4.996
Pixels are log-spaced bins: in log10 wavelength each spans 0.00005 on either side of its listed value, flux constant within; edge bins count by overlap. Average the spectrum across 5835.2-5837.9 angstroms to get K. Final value 5.91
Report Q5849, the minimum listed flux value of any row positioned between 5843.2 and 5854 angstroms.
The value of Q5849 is 5.029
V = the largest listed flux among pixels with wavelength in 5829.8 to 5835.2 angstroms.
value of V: 6.06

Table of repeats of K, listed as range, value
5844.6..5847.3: 5.78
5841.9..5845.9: 5.66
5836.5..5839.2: 6.41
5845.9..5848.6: 5.63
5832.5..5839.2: 5.86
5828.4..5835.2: 5.76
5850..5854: 6.05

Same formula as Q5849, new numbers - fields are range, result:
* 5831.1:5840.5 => 5.105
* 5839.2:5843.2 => 6.156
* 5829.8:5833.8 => 5.925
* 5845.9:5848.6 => 5.217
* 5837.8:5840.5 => 6.321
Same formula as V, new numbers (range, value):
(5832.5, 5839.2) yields 6.513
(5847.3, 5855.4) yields 6.553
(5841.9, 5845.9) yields 6.43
